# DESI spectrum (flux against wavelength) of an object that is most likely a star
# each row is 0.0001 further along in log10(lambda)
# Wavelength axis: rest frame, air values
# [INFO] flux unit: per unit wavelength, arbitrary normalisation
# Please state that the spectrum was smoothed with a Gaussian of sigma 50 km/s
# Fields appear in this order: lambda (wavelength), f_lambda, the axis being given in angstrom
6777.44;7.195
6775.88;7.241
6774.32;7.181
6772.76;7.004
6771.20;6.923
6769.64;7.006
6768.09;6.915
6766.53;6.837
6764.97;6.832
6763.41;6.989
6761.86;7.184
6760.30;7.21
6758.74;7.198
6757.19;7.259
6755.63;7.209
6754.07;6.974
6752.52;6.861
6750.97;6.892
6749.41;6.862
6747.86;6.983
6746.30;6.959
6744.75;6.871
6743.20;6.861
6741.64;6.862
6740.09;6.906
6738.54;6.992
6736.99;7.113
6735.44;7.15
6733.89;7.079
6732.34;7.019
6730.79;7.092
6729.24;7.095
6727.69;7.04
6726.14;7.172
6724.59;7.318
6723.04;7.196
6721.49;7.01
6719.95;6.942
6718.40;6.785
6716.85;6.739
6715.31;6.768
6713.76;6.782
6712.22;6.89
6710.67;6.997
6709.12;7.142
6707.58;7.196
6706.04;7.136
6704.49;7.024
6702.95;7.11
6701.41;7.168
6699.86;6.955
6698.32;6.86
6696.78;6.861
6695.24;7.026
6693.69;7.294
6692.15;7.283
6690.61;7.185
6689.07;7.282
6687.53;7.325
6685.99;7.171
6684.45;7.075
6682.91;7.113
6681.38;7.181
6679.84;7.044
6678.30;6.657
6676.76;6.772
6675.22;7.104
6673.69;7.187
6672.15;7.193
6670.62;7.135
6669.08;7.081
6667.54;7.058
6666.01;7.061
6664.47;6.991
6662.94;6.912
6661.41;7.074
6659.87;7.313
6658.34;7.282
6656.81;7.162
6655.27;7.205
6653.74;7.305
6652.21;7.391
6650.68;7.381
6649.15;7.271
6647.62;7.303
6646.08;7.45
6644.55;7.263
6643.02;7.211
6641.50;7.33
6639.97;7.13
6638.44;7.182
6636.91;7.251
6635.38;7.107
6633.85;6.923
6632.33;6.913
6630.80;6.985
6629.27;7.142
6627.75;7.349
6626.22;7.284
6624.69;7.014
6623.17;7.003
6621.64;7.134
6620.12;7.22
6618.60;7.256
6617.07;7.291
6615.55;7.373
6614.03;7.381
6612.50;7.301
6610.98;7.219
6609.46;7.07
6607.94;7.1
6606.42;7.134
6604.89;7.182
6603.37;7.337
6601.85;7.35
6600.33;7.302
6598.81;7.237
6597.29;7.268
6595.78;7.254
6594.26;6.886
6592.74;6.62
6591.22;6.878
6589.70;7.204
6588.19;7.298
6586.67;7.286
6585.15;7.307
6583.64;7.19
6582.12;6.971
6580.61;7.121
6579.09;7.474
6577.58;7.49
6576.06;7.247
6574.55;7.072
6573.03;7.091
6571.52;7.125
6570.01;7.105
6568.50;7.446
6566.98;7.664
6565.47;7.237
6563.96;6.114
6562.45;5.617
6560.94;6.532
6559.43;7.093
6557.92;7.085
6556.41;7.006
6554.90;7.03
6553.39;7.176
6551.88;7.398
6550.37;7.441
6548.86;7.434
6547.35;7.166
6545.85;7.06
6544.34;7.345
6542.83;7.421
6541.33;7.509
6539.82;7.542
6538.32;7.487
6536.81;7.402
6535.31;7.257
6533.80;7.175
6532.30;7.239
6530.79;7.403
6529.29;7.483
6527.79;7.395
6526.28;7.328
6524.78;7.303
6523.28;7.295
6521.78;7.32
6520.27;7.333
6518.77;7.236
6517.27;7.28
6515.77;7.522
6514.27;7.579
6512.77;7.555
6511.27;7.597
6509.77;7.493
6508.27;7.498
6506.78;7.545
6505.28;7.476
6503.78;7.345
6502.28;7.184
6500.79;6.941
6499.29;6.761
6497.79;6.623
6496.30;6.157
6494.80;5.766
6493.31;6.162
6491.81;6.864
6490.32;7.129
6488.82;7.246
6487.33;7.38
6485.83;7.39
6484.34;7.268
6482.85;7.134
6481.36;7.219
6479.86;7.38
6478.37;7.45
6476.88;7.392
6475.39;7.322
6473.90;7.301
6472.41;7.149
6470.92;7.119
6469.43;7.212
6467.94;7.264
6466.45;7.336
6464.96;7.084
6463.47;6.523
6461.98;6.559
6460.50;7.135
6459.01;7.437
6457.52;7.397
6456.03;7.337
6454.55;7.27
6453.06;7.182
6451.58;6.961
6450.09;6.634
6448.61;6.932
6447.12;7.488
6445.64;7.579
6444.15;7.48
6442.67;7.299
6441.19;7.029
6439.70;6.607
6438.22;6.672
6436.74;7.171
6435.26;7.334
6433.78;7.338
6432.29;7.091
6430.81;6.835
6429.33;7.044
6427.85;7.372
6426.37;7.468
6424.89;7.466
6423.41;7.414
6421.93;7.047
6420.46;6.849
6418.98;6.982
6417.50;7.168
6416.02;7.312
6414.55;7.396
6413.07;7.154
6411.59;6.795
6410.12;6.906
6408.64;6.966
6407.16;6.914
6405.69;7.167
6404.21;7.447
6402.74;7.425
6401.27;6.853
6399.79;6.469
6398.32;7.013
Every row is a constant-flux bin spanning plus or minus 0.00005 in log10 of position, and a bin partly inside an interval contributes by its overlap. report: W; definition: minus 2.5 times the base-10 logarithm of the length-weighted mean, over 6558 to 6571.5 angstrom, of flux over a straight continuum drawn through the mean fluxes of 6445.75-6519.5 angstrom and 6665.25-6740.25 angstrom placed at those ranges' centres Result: 0.04 mag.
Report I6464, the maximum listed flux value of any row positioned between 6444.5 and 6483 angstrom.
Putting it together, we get 7.579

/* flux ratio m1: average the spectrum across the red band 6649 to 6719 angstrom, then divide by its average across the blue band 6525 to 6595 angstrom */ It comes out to 0.99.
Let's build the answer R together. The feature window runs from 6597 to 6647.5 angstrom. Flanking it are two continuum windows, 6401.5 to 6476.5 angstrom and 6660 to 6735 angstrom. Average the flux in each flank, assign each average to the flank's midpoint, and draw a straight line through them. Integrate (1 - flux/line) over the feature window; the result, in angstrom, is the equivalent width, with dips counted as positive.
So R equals -0.9 angstrom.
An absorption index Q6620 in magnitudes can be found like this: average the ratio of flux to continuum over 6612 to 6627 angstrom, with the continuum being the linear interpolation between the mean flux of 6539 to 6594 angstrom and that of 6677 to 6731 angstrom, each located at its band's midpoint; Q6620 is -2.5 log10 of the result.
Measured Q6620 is -0.02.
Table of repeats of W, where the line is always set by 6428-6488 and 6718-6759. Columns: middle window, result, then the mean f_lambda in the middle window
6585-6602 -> -0.01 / 7.15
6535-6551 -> -0.04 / 7.37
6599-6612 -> -0.02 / 7.21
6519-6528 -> -0.03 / 7.31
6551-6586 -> 0.01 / 7.07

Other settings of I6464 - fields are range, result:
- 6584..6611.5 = 7.35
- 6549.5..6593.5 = 7.664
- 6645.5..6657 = 7.45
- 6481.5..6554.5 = 7.597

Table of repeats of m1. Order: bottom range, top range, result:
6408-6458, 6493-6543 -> 1.01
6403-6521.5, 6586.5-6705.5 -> 1.00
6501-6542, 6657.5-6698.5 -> 0.96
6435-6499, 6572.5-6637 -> 1.01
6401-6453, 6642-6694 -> 1.00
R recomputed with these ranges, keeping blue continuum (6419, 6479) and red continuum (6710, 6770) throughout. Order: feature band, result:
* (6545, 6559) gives -0.2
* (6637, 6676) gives -0.9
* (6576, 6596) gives -0.2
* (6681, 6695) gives -0.4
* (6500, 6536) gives -1.2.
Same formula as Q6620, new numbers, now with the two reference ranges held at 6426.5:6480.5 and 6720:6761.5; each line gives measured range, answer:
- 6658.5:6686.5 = 0.00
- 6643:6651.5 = -0.04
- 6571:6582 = -0.02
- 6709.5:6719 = 0.03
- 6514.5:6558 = -0.03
